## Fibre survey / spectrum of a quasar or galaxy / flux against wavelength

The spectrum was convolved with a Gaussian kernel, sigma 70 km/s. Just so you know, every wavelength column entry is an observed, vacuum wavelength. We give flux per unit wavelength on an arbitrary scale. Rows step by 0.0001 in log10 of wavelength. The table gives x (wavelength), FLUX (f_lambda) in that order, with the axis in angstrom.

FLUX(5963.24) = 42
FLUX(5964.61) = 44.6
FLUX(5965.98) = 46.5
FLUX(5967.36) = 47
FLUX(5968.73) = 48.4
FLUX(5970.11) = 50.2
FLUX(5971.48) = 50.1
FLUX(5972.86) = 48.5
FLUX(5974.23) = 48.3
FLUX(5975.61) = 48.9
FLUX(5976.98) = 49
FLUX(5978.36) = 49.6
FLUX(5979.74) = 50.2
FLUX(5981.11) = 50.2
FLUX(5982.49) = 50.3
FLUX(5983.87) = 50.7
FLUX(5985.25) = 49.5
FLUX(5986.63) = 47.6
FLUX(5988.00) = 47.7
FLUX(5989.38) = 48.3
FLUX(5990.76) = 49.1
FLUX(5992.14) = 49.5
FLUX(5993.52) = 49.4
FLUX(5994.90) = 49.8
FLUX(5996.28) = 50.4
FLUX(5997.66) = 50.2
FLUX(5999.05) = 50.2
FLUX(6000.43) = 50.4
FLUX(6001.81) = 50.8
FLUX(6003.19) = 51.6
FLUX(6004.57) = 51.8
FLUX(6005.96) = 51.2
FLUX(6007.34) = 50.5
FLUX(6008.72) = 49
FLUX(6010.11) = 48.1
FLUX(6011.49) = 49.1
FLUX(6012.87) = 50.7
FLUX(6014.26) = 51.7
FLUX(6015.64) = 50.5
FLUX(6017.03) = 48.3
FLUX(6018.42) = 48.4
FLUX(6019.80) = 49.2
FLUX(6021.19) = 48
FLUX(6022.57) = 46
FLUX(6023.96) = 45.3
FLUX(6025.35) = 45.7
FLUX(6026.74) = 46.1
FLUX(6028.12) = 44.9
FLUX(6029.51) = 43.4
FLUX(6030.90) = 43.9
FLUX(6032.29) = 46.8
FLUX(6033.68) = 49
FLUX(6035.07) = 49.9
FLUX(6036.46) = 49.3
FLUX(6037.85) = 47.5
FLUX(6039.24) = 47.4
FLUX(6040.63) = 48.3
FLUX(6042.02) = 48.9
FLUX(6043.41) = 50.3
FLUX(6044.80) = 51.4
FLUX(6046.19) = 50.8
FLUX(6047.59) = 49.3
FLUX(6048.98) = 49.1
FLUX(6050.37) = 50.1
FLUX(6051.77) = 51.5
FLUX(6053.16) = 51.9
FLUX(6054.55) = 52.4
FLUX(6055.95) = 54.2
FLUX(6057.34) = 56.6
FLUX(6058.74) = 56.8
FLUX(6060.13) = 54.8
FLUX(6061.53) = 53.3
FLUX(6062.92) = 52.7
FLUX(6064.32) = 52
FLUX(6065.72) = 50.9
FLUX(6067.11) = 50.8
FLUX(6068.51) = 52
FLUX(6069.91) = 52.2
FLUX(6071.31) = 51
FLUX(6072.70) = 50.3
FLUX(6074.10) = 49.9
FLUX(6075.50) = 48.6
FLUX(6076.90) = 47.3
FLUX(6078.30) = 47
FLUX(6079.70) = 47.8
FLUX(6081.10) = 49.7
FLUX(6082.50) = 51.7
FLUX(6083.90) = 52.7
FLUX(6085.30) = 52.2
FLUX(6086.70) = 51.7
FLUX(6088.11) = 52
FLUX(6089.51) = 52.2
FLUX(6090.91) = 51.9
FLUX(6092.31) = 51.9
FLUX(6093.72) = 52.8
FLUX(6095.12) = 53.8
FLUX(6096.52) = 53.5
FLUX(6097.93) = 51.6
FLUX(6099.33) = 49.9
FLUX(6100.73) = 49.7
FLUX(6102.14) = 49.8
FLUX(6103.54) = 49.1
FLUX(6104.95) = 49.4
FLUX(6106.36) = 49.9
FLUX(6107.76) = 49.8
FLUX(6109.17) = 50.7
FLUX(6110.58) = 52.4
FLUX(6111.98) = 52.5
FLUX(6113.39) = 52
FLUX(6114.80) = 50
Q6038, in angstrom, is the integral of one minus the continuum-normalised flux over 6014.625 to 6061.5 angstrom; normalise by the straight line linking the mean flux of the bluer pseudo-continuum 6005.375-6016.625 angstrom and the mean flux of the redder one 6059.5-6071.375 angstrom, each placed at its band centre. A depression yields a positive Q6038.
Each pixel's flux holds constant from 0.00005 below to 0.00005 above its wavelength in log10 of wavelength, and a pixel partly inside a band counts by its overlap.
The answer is 1.6 angstrom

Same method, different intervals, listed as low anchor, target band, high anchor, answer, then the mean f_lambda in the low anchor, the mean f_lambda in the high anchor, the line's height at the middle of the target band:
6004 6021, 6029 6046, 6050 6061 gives 1.3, 49.8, 53.6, 52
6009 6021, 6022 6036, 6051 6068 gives 1.2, 49.4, 53.1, 50.6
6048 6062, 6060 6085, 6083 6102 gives 0.8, 53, 51.9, 52.5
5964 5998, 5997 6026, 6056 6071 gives 0.7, 49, 53.2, 50.5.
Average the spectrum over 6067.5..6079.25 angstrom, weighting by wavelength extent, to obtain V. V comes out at 49.8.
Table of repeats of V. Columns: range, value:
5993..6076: 49.9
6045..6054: 50.5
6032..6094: 50.9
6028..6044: 47.5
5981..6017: 49.9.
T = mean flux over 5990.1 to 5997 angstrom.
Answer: 49.7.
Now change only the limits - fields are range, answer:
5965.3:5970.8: 48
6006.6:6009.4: 49.9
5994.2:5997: 50.1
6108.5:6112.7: 51.9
